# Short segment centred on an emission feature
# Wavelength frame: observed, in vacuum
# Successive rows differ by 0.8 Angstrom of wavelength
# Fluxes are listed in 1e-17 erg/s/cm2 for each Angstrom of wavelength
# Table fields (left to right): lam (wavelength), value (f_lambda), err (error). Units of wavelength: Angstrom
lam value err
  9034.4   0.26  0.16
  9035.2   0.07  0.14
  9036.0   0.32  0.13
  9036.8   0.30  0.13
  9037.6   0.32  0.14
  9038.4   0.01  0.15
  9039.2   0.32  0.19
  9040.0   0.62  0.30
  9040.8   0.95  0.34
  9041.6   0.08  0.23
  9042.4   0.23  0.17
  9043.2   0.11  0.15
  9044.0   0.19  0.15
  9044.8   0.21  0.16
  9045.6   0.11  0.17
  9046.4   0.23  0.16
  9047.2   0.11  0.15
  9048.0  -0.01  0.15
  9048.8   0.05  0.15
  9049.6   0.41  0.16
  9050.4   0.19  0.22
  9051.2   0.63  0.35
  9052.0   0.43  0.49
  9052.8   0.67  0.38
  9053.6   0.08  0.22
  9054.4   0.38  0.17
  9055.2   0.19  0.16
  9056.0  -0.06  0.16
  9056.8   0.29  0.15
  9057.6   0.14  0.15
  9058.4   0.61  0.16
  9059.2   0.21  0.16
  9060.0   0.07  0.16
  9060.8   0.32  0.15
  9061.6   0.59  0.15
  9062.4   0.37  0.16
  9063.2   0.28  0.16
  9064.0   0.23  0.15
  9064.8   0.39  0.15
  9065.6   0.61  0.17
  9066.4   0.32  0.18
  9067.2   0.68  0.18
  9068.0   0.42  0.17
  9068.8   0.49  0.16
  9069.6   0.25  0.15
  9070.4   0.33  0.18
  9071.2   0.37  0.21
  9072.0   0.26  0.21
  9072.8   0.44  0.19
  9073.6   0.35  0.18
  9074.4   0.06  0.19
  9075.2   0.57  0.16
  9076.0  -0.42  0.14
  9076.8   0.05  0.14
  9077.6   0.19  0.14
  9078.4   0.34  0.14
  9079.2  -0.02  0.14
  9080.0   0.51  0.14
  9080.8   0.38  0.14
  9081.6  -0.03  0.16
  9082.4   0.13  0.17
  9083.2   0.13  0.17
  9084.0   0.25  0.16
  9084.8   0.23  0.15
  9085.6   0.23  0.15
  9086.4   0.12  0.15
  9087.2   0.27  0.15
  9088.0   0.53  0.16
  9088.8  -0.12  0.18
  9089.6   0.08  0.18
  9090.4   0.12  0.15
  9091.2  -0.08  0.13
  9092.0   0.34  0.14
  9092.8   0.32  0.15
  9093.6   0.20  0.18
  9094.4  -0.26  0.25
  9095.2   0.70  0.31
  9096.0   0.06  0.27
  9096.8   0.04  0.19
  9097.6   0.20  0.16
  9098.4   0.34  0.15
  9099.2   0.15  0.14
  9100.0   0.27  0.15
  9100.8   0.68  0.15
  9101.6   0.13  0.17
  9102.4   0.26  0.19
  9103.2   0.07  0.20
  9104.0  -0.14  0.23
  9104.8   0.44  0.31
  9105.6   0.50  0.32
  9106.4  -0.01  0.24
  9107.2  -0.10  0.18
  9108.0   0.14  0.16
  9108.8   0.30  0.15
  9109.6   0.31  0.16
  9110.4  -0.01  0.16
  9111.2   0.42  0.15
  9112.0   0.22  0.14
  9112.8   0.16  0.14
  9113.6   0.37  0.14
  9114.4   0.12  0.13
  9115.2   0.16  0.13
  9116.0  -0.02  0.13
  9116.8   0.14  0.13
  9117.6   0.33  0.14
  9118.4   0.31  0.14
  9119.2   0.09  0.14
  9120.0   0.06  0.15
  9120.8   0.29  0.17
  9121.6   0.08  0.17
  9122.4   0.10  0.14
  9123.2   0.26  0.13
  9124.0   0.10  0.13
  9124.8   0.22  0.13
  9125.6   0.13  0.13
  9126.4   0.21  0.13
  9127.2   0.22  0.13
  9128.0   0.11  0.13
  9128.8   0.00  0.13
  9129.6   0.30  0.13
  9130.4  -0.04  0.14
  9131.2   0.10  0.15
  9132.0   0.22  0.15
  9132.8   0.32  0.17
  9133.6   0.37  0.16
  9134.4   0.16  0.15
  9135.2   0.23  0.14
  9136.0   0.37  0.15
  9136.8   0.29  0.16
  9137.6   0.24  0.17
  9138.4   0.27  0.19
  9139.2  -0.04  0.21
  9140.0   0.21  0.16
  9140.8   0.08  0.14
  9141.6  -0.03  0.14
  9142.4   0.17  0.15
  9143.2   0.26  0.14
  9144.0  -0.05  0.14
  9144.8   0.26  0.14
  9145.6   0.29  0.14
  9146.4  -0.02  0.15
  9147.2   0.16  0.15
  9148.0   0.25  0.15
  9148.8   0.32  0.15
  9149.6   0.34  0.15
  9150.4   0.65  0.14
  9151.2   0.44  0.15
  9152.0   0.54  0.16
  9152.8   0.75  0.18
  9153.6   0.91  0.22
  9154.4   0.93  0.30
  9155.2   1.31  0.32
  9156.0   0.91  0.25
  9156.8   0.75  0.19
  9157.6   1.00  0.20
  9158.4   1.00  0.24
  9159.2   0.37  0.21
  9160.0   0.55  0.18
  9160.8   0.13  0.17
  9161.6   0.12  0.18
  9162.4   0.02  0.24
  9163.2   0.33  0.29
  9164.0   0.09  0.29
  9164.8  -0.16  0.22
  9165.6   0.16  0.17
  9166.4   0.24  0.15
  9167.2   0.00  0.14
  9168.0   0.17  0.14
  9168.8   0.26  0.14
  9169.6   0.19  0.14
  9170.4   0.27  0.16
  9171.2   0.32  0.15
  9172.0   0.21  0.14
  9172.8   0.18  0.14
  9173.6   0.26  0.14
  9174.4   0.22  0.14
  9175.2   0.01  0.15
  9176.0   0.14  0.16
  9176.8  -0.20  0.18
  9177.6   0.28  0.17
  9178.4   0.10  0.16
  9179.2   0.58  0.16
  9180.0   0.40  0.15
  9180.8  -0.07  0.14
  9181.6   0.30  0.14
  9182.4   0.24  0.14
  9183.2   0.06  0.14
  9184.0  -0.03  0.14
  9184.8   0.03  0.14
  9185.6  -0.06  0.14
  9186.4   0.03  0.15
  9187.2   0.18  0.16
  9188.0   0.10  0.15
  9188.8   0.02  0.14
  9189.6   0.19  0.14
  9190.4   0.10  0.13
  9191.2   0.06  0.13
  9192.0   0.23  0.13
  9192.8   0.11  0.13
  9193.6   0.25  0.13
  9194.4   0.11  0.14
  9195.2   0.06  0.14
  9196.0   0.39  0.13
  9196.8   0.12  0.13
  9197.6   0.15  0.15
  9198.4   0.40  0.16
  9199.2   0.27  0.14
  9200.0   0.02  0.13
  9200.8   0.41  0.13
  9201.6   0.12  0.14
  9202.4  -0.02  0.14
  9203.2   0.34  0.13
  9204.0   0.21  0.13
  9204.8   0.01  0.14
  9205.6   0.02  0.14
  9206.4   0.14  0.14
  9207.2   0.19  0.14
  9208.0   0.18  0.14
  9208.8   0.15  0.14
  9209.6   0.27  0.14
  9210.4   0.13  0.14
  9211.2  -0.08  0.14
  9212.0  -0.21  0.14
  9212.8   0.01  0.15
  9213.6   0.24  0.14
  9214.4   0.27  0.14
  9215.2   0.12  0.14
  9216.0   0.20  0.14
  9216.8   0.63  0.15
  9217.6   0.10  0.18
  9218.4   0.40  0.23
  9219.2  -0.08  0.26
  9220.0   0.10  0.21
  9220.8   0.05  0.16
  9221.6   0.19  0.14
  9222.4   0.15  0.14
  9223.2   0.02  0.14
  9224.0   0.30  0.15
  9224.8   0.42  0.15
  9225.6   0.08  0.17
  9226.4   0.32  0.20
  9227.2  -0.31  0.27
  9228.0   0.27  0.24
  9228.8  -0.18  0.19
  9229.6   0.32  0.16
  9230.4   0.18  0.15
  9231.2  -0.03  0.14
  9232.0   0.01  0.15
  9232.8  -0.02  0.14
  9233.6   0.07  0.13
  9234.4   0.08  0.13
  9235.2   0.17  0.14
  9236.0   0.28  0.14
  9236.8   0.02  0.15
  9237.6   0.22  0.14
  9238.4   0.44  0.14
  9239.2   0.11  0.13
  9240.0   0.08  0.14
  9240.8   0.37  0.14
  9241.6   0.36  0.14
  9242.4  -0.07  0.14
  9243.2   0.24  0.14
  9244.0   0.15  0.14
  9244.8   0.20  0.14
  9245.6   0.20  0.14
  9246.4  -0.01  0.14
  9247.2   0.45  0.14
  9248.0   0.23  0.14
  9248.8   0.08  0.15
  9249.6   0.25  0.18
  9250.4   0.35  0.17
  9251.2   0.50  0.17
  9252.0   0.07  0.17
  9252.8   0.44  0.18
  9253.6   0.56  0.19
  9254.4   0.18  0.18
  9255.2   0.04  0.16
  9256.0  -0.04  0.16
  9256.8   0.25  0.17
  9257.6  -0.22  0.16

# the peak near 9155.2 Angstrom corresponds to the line [O III]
